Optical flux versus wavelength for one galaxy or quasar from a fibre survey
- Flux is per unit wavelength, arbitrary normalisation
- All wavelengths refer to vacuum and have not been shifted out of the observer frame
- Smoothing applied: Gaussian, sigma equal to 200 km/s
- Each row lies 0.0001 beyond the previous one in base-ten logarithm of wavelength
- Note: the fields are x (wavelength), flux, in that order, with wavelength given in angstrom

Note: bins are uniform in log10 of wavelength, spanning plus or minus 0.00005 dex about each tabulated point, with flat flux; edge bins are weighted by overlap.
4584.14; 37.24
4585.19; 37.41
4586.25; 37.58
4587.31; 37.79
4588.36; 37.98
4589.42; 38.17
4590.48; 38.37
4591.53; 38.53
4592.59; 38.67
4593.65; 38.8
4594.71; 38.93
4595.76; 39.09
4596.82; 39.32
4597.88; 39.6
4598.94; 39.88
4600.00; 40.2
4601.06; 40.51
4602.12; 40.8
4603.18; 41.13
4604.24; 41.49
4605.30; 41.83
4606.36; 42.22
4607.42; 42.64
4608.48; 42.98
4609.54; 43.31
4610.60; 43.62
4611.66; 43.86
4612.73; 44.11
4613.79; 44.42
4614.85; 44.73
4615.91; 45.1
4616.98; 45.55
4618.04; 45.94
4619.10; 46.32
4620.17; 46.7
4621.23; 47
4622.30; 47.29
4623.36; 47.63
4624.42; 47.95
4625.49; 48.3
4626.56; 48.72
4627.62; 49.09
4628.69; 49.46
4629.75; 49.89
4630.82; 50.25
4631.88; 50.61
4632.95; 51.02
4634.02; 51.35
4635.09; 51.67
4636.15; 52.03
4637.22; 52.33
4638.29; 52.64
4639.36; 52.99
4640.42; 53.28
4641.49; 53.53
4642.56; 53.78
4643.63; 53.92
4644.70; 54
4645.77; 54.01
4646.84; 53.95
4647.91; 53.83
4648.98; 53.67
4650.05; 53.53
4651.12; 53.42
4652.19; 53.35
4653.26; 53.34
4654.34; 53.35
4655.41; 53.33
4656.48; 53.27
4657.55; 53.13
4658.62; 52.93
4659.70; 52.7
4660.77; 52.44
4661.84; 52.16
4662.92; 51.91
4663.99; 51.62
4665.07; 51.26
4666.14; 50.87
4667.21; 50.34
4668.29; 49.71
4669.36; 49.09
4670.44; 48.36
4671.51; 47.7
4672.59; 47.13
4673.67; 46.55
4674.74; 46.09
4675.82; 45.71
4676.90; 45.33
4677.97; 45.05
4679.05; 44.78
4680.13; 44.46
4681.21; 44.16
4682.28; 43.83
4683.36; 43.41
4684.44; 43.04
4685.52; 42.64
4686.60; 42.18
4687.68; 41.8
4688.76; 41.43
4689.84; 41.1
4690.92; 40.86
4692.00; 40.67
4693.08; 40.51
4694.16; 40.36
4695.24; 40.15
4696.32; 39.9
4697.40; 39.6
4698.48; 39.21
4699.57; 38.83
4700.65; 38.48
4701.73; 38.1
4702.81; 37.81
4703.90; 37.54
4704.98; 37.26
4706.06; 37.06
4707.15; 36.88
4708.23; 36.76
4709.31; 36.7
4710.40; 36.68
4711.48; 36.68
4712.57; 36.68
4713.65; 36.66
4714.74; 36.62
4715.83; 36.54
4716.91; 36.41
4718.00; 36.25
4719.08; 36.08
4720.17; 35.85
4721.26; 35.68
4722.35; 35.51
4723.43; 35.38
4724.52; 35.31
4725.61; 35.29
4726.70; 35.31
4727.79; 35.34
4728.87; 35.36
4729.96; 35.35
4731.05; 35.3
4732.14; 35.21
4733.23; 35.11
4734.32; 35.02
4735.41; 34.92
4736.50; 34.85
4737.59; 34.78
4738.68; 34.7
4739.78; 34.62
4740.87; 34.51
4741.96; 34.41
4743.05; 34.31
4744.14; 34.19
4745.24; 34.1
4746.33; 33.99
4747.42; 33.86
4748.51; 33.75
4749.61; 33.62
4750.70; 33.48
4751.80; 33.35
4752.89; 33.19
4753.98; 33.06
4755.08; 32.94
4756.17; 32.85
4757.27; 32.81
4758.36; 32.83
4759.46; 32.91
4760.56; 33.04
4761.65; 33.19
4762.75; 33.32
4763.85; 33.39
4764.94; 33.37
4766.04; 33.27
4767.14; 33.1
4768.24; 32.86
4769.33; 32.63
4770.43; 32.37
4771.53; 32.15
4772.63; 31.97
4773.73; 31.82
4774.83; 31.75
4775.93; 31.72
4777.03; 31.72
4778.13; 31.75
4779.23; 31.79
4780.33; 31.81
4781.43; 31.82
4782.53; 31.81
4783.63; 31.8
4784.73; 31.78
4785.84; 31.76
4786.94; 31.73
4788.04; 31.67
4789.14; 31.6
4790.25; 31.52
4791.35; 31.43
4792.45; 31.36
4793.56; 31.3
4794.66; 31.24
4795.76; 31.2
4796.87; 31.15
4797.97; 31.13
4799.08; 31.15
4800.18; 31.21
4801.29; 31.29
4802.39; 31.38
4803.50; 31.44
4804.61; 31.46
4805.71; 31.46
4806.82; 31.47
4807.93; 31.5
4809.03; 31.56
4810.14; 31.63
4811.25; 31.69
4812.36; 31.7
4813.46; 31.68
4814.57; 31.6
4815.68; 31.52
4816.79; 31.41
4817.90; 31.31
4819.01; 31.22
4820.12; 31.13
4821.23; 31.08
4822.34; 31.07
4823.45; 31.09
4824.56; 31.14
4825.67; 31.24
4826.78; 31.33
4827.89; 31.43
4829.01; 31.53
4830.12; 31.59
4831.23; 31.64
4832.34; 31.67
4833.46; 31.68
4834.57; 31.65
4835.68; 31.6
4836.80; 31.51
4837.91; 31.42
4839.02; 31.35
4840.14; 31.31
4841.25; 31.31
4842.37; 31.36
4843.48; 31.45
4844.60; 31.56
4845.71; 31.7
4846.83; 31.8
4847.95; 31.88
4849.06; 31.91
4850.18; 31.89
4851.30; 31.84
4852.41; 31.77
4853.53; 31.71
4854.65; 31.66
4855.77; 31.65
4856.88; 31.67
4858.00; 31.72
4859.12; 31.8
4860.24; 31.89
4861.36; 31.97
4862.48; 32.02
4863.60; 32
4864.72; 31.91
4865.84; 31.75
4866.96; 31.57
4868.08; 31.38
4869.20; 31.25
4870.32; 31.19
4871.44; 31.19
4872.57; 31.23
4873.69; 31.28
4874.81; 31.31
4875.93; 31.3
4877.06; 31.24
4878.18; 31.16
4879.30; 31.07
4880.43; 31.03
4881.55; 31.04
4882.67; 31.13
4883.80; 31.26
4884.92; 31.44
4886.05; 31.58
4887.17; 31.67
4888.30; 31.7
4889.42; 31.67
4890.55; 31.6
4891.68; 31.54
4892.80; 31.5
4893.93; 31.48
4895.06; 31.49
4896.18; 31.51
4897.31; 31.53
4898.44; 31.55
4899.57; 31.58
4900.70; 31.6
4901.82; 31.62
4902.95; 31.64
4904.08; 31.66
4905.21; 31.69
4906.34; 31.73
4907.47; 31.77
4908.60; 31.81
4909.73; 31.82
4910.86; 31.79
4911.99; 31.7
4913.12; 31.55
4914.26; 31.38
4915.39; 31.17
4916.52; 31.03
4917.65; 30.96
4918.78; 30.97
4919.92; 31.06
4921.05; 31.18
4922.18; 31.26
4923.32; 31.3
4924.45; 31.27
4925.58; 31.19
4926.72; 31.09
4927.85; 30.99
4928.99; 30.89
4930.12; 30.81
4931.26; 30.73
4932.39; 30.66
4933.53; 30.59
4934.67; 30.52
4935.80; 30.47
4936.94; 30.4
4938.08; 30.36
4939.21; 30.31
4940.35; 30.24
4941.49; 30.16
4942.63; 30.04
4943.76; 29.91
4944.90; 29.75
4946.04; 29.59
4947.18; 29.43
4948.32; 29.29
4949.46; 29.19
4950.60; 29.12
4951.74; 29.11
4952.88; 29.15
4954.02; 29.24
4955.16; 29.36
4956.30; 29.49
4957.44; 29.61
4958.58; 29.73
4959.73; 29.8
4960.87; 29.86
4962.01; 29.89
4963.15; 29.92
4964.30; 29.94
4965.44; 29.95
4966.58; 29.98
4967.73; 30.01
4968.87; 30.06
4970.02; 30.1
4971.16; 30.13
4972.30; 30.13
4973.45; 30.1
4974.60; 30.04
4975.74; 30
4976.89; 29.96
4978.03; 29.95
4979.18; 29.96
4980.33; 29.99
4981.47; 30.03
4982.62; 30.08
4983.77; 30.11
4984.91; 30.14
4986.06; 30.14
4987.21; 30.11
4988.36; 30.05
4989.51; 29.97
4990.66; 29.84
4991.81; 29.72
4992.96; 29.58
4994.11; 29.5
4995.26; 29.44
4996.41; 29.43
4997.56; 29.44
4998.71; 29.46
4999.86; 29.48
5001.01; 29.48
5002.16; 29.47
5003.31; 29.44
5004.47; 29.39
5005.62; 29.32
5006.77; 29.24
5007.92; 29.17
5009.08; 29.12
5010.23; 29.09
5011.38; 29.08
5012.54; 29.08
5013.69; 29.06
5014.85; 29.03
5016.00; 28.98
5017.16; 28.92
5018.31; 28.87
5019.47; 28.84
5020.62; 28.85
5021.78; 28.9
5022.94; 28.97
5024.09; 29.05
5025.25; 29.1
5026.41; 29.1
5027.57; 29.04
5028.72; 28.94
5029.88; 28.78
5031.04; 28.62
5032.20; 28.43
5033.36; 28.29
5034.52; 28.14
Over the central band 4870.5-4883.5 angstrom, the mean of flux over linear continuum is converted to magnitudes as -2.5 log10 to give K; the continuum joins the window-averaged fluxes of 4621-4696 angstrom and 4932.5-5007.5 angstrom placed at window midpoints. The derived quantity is 0.14 mag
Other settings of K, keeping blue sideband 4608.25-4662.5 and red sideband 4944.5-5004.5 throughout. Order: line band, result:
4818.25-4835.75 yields 0.23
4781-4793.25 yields 0.28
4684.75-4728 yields 0.21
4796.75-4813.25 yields 0.26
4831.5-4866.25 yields 0.18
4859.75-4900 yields 0.13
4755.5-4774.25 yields 0.28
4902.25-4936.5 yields 0.06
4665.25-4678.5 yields 0.01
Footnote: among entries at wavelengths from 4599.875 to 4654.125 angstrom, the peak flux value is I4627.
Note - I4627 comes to 54.01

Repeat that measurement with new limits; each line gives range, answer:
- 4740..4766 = 34.51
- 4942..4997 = 30.14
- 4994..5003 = 29.5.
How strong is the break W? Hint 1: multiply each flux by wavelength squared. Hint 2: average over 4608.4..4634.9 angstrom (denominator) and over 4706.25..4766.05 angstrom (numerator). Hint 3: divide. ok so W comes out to 0.77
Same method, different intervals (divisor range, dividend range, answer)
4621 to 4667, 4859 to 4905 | 0.67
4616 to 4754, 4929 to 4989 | 0.78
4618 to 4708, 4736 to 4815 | 0.72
